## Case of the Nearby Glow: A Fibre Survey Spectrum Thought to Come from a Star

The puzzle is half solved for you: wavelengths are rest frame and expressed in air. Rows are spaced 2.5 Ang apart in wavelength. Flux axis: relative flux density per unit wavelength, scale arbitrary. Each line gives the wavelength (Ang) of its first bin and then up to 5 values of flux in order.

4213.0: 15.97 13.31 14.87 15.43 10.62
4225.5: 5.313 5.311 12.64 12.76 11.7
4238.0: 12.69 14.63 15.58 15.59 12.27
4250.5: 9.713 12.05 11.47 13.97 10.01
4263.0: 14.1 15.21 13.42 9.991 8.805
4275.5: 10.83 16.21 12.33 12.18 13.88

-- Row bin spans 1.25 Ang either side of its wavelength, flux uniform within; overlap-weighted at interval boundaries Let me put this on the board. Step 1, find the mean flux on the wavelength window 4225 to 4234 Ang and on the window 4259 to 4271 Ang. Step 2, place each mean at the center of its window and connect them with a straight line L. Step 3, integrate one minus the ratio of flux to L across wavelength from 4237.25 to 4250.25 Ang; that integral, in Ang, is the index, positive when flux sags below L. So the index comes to -4.0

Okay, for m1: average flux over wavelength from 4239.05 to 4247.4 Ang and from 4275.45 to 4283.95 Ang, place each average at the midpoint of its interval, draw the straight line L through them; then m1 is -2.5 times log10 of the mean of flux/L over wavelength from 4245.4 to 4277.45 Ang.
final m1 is 0.167 mag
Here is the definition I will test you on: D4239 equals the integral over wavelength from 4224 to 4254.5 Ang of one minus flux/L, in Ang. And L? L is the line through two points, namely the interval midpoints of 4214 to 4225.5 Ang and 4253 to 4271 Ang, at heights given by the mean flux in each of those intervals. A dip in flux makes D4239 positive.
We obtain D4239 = 2.4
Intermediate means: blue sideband 12.7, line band 11.7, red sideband 12.7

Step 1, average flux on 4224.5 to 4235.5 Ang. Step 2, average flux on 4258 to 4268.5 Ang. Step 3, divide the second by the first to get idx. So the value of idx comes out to 1.41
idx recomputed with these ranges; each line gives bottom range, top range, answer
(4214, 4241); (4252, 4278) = 1.04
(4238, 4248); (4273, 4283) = 0.86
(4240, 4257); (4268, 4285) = 0.92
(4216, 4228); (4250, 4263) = 1.07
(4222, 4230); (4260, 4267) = 1.80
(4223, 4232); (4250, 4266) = 1.49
